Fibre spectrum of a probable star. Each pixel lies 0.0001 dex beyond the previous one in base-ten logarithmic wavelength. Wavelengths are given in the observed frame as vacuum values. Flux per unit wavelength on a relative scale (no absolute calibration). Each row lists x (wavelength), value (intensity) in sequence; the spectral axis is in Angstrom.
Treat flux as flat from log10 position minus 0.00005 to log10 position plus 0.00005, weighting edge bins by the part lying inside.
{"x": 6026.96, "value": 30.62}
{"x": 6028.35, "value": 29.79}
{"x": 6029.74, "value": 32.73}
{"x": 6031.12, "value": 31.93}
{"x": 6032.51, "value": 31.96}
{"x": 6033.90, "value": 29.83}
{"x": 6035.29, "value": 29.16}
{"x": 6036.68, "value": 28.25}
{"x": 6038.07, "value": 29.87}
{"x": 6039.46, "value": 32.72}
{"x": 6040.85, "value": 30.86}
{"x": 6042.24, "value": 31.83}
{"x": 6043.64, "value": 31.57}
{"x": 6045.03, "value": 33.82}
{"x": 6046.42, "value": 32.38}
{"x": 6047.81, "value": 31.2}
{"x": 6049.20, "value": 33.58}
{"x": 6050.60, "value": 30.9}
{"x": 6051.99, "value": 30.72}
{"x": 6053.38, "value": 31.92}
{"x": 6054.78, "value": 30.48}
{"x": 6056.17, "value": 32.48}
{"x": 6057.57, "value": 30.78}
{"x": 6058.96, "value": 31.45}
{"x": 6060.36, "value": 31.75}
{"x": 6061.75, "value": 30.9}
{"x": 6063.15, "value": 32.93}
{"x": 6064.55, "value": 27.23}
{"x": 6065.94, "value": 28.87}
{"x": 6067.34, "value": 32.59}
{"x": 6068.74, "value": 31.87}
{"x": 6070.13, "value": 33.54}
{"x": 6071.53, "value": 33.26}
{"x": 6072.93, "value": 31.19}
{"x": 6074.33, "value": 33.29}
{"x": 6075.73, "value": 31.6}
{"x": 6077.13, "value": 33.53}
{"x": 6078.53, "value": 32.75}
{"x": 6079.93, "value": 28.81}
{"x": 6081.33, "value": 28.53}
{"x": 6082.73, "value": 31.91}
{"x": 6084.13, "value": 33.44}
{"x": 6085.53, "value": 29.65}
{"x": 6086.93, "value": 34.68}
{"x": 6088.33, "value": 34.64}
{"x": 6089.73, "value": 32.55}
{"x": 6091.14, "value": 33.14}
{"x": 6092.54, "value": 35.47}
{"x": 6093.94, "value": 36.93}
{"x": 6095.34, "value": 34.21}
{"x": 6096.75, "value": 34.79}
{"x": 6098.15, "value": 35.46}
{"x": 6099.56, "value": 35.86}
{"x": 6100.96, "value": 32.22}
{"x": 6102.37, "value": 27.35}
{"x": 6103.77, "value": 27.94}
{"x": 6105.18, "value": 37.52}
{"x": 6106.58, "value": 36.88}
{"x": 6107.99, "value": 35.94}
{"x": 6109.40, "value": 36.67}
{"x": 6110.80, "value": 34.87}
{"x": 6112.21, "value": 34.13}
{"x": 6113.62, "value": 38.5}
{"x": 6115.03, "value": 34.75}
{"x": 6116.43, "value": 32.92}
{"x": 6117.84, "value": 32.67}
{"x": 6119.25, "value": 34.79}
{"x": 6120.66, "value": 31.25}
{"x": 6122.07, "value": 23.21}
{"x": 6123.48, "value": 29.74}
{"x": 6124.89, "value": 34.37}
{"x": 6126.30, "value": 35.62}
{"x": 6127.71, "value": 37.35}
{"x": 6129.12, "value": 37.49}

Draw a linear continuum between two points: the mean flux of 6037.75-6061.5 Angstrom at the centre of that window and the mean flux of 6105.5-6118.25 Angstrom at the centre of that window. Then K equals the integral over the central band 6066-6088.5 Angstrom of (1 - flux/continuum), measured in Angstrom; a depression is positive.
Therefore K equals 0.9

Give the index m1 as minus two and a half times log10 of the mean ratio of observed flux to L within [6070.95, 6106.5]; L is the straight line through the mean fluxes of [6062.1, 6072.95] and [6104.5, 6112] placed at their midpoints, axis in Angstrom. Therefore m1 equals 0.03 mag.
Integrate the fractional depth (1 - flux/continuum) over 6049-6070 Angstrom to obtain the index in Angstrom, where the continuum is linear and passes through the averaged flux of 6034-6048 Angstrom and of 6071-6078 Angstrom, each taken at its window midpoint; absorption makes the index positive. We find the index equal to 0.4 Angstrom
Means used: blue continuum 31.1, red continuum 32.5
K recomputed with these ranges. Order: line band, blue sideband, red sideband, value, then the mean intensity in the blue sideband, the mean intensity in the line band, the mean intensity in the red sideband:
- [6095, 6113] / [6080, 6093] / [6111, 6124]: -0.9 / 32.4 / 34.1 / 32.6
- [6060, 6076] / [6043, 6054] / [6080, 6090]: 0.2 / 32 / 31.6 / 32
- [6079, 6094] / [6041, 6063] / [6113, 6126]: -0.2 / 31.7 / 32.5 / 32.5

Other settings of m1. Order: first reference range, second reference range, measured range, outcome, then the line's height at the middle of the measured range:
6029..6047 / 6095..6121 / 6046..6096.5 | 0.02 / 32.7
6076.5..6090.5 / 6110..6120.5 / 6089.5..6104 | -0.01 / 33.1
